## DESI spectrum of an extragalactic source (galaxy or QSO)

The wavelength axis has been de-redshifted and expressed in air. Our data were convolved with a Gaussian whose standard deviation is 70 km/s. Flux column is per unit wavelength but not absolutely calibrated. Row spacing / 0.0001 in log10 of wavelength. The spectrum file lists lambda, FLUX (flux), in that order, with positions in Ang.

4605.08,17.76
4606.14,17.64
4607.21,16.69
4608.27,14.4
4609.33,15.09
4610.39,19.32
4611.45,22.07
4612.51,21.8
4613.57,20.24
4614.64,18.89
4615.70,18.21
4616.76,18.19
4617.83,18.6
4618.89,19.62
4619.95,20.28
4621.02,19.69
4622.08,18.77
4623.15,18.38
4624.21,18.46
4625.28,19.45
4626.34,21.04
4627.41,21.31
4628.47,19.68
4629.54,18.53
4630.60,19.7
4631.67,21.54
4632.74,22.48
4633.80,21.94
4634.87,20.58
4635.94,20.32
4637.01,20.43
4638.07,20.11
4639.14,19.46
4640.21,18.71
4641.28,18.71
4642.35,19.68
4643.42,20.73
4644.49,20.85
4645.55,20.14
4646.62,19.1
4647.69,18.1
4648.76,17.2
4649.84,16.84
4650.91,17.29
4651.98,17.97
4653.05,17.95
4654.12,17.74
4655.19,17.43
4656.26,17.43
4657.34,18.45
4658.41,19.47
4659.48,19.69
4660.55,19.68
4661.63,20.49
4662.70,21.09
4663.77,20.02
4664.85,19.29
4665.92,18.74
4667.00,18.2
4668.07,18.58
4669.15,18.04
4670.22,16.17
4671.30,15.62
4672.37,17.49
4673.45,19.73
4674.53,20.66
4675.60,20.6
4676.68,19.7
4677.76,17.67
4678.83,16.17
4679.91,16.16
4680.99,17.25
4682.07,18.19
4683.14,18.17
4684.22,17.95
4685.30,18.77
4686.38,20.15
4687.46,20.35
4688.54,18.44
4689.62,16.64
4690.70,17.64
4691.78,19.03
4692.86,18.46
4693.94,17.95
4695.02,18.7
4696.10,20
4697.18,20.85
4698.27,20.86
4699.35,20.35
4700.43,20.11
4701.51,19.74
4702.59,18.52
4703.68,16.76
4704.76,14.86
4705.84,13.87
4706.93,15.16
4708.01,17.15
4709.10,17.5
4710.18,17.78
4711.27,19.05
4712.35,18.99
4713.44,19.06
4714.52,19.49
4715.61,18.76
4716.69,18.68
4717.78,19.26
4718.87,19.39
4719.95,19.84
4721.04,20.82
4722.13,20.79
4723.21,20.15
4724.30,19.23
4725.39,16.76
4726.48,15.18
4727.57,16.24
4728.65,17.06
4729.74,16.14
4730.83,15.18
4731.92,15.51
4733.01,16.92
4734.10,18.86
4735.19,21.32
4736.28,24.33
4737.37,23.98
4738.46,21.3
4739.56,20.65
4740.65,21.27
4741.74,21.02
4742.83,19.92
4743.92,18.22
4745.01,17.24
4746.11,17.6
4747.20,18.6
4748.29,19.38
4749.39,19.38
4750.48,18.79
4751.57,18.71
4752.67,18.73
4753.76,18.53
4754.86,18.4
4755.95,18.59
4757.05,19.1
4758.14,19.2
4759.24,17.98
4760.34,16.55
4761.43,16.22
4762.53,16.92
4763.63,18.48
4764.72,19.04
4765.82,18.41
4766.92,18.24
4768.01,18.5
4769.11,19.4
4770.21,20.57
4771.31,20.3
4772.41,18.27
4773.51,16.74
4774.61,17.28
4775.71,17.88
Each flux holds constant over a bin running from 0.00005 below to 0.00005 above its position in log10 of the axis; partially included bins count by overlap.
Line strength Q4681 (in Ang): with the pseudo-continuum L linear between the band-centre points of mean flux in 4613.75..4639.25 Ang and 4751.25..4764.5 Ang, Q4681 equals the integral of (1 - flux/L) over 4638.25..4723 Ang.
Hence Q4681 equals 2.2 Ang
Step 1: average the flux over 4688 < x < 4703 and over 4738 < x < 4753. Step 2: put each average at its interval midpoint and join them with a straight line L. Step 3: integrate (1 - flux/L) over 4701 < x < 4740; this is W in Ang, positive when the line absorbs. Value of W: 1.57 Ang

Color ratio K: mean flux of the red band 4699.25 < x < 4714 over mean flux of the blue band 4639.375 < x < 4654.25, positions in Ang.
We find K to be 0.9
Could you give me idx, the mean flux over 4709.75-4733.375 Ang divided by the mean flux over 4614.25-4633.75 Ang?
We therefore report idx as 0.93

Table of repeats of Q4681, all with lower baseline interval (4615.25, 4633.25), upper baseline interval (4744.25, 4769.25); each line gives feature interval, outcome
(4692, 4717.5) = 0.6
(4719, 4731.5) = 0.5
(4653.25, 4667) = 0.2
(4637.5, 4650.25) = 0.2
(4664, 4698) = 1.1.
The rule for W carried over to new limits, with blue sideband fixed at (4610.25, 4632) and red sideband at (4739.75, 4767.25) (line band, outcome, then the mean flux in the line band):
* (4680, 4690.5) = 0.5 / 18.3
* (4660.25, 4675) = 0.4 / 18.8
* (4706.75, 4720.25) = 0.3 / 18.5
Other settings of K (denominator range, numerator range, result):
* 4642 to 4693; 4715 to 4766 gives 1.01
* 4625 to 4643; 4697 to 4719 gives 0.91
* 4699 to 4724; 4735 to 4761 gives 1.05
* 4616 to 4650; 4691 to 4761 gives 0.95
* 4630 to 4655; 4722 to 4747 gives 0.97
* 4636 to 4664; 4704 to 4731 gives 0.94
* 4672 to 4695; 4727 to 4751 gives 1.03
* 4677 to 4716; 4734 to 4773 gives 1.05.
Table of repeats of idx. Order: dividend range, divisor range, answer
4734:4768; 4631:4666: 0.99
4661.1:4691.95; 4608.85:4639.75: 0.93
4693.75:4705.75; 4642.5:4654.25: 1.01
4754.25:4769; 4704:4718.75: 1.03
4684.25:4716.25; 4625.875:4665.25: 0.95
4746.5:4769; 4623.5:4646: 0.91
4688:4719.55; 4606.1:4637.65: 0.94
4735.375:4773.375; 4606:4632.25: 1.00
